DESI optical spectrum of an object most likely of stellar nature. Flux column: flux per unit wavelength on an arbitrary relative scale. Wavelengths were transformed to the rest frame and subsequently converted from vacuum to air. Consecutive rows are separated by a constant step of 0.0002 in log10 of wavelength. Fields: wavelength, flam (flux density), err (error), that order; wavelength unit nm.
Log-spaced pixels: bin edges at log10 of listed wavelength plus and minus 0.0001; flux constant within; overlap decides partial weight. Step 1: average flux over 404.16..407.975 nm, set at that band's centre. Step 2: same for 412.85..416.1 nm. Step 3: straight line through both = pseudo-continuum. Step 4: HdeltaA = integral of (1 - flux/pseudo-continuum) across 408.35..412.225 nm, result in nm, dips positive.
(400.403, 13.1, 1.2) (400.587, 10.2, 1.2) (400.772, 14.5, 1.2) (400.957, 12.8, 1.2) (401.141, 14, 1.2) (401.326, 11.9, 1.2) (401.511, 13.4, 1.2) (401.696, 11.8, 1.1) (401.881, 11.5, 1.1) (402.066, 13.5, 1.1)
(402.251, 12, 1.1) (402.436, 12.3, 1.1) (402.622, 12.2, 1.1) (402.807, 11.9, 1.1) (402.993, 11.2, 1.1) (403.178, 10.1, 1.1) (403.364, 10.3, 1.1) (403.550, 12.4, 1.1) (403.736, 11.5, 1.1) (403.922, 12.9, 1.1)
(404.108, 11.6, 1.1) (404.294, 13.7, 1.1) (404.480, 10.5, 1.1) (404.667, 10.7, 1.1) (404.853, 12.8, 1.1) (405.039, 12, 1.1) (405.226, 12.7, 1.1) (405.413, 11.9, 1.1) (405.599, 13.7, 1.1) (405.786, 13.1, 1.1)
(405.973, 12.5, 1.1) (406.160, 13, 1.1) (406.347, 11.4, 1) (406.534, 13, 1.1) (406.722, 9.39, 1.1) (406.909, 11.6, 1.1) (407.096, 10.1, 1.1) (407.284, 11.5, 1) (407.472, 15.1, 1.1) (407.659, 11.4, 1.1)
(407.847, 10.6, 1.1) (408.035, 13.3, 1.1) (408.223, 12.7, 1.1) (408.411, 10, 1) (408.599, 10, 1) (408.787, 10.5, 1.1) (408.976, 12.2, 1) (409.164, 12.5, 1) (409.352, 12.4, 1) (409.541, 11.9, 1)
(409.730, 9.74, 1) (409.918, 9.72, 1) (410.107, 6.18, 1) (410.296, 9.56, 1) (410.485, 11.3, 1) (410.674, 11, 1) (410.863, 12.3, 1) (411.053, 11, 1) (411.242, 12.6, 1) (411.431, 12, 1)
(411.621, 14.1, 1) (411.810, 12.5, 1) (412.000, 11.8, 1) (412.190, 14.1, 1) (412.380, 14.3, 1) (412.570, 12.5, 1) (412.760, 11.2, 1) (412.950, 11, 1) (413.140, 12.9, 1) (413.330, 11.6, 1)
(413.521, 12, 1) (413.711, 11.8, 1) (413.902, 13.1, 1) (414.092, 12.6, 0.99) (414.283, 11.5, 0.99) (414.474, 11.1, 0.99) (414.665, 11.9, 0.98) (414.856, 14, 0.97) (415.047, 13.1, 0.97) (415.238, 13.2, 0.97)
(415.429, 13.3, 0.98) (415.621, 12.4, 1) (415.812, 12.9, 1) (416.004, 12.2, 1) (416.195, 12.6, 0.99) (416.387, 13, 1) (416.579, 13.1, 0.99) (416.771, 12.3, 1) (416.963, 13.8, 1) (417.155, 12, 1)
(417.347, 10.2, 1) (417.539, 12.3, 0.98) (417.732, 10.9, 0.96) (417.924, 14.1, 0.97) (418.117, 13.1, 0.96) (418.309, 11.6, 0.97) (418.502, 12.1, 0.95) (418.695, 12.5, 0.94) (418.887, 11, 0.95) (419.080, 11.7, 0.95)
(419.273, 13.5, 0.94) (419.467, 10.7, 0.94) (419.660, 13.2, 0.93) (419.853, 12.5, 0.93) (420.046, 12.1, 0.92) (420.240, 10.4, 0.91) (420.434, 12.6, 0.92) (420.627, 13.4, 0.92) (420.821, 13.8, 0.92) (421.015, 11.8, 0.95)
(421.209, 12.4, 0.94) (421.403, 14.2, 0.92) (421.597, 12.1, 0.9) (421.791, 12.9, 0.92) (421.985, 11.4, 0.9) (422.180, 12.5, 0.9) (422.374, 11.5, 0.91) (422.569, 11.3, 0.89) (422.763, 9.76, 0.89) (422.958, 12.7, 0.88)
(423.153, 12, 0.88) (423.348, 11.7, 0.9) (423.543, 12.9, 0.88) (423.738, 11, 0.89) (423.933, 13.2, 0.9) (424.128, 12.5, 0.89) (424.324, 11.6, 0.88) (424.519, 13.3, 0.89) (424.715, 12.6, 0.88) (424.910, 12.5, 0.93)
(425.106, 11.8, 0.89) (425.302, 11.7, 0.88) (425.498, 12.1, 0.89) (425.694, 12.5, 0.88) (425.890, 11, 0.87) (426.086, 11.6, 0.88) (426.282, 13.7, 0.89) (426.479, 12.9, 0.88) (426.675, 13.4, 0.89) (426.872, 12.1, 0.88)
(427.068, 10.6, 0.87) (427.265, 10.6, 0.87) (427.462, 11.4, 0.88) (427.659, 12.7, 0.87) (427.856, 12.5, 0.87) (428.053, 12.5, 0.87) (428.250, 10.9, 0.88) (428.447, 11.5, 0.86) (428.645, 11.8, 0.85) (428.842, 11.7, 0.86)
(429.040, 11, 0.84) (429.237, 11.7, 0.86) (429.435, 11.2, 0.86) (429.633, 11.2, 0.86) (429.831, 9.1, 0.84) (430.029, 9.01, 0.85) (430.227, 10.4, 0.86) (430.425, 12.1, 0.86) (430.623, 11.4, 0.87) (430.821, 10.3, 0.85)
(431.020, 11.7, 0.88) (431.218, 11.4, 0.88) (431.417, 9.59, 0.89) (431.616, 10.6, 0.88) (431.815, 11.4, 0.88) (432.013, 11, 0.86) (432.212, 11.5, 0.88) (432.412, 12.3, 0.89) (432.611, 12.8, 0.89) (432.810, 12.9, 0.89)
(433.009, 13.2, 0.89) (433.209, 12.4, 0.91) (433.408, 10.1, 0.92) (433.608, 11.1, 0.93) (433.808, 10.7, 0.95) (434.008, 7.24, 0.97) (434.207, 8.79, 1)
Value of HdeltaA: 0.299 nm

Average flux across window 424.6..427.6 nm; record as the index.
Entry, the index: 12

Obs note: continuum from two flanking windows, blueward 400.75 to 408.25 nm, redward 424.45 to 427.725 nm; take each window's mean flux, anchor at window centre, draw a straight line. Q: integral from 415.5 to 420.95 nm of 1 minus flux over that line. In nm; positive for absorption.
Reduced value -0.10 nm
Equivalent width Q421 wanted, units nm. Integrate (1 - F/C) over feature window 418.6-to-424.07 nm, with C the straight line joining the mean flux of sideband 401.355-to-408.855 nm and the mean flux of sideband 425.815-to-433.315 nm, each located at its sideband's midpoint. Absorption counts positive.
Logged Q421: -0.23 nm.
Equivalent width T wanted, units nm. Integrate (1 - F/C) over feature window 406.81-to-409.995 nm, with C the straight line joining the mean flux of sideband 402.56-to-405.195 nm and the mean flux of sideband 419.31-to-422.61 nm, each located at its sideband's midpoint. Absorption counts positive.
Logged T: 0.10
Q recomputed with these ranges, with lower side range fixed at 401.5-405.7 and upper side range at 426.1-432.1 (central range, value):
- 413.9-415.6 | -0.13 nm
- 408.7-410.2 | 0.15 nm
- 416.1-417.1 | -0.11 nm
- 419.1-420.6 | -0.07 nm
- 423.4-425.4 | -0.14 nm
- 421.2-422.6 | -0.09 nm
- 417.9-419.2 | -0.06 nm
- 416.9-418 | -0.04 nm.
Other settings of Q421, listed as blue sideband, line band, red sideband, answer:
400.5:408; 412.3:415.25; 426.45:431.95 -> -0.14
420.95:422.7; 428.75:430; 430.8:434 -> 0.08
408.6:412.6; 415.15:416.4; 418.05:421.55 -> -0.08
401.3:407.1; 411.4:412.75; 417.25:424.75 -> -0.10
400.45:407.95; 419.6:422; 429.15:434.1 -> -0.23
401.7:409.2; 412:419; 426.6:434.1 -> -0.47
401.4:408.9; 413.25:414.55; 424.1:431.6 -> -0.02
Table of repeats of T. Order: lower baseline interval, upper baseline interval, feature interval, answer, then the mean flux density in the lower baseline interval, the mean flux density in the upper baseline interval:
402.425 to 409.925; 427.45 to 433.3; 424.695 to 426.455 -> -0.103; 11.8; 11.4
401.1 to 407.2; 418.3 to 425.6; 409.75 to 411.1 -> 0.220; 12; 12.2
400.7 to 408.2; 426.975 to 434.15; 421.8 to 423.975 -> -0.066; 12.1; 11.2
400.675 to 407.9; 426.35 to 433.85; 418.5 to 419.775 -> -0.040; 12.1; 11.5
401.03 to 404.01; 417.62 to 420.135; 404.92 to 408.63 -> 0.036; 12.1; 12.2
